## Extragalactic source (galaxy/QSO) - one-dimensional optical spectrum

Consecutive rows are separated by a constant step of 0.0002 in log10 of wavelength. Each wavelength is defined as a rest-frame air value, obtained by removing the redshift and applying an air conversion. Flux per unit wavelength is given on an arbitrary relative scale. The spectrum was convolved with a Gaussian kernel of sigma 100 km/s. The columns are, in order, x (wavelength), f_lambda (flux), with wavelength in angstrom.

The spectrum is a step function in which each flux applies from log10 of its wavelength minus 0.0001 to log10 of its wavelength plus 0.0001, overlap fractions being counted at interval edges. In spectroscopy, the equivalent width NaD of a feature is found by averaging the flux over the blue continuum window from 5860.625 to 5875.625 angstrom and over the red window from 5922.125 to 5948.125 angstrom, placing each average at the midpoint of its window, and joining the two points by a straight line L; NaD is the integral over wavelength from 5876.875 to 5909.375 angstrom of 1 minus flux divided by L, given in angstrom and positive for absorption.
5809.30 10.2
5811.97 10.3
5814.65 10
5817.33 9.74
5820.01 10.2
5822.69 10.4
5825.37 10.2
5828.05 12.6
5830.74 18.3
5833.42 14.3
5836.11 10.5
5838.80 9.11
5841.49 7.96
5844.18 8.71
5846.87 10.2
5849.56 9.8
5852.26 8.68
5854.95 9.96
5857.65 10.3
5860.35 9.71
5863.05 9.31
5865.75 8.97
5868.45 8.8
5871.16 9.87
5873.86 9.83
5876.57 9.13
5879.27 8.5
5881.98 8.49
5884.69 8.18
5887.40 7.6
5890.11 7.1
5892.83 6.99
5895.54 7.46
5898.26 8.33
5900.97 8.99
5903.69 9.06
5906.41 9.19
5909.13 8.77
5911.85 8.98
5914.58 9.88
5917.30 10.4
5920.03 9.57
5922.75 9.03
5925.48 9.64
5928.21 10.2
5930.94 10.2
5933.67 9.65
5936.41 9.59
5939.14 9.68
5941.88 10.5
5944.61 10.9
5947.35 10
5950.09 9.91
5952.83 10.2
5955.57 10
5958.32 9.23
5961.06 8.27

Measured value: 4.61 angstrom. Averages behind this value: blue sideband 9.37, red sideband 9.96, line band 8.23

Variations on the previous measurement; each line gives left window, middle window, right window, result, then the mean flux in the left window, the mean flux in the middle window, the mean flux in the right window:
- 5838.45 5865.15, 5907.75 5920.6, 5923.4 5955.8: 0.41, 9.37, 9.51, 10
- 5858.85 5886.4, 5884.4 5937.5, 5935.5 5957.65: 3.61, 9.07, 8.95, 10.1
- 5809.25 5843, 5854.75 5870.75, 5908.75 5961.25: 1.73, 11.1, 9.49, 9.78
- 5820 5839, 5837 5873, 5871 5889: 3.60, 12.2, 9.36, 8.71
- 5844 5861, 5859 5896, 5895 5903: 1.74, 9.68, 8.59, 8.41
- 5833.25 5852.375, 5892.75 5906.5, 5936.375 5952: 2.17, 9.71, 8.39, 10.1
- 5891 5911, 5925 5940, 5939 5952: -0.23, 8.38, 9.84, 10.2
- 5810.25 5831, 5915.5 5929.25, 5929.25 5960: 0.56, 11.1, 9.76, 9.97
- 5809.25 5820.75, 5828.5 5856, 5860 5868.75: -3.46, 10.1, 10.8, 9.19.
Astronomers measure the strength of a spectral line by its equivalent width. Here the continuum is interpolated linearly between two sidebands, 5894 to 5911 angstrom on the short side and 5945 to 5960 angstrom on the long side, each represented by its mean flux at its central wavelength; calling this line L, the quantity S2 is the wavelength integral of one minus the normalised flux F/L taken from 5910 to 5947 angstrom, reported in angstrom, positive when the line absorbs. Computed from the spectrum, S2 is -2.2 angstrom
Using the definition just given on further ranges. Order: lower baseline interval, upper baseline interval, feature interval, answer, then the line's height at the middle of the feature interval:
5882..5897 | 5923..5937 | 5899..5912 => -0.8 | 8.45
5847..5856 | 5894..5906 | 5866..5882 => -0.1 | 9.07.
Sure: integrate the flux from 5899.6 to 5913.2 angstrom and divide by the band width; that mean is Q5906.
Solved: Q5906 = 9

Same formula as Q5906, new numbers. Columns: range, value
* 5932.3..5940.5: 9.64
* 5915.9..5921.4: 9.99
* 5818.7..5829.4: 10.9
